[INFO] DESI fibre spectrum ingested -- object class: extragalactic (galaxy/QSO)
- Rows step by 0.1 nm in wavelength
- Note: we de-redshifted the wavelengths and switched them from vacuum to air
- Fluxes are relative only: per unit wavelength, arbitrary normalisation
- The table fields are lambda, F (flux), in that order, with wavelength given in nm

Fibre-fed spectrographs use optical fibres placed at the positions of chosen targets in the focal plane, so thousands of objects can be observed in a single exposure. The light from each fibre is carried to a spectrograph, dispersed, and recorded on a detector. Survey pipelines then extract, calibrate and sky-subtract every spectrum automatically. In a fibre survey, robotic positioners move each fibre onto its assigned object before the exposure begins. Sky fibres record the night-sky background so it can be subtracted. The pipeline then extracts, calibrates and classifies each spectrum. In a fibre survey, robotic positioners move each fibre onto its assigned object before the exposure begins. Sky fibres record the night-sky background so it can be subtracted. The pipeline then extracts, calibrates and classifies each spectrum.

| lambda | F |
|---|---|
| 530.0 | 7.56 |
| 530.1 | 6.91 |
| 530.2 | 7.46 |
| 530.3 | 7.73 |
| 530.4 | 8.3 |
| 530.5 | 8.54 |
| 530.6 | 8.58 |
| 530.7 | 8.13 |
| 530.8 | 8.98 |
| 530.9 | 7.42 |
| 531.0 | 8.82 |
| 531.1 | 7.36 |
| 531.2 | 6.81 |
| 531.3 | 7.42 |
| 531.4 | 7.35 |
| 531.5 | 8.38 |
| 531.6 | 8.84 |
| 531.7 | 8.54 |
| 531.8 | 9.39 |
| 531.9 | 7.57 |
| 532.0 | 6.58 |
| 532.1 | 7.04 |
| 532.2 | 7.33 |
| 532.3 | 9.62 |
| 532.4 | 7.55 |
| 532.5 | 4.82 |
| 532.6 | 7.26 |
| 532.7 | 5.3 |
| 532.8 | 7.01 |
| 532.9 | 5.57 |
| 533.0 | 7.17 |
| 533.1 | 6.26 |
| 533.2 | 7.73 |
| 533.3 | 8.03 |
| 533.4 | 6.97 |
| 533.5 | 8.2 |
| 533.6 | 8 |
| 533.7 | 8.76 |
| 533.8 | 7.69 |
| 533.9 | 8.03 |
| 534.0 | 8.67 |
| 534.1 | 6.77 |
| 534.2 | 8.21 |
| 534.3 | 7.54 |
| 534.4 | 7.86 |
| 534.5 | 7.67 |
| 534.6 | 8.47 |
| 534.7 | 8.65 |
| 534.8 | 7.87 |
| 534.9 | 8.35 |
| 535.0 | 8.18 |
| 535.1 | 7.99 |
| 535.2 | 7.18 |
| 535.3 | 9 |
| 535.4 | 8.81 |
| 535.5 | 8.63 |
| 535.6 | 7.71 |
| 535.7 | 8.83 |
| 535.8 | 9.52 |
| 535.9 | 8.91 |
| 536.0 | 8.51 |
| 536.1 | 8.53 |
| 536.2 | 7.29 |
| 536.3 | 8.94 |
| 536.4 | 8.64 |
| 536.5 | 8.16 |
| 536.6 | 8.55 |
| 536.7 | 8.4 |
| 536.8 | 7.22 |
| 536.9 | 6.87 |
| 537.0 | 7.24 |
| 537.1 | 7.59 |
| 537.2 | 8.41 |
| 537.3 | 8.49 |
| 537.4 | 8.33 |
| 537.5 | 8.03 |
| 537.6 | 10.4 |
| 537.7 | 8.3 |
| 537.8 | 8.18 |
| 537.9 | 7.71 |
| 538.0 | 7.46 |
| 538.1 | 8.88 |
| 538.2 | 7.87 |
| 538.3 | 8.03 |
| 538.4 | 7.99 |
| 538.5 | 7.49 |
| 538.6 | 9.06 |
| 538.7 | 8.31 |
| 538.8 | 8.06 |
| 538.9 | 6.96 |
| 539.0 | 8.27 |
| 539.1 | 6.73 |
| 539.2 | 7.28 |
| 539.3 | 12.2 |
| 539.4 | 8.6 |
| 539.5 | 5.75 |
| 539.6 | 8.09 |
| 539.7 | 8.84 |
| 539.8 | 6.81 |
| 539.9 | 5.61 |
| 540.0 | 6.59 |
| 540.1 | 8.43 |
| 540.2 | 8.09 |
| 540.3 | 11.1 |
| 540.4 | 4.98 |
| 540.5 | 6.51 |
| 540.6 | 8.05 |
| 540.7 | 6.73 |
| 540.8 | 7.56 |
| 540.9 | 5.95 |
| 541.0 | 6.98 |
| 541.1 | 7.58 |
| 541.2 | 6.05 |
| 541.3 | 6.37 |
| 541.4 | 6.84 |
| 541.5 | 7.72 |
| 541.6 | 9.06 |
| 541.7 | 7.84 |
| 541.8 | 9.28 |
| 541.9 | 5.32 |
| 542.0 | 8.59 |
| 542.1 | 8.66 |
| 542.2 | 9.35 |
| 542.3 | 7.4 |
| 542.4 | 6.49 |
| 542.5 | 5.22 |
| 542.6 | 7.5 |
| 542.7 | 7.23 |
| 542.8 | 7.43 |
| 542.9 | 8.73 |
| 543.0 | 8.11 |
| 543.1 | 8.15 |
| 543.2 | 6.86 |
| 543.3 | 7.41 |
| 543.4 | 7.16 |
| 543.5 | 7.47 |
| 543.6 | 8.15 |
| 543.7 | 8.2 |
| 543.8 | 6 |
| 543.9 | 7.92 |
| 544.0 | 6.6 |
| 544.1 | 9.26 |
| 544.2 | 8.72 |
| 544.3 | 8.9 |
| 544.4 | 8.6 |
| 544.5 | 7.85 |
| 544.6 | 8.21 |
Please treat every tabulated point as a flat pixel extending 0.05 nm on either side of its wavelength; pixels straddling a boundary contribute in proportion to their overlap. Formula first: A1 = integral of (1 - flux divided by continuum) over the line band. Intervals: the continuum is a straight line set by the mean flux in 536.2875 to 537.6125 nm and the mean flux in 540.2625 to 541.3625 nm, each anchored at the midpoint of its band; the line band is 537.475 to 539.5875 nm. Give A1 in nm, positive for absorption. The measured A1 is -0.13 nm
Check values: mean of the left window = 8.15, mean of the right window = 7.03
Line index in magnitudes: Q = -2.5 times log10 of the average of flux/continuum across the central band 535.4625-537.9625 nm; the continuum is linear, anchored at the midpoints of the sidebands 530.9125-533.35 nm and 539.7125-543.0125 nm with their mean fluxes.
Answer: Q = -0.12 mag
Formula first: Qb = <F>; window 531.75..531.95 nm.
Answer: 8.48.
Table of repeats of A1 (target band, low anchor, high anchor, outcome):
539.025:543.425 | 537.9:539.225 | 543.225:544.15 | 0.10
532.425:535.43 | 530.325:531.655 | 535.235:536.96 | 0.24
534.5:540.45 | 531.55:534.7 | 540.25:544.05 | -0.48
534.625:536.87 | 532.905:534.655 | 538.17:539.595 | -0.14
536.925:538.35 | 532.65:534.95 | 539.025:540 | -0.09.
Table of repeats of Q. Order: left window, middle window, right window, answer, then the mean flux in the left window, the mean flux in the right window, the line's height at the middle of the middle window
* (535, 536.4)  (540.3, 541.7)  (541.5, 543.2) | 0.11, 8.45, 7.74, 7.89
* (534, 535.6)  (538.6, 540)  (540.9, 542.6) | -0.03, 8.09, 7.38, 7.63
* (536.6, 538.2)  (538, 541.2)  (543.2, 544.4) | 0.04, 8.11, 7.79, 8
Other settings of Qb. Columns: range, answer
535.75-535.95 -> 9.21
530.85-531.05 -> 8.12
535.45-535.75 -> 8.39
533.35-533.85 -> 7.92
